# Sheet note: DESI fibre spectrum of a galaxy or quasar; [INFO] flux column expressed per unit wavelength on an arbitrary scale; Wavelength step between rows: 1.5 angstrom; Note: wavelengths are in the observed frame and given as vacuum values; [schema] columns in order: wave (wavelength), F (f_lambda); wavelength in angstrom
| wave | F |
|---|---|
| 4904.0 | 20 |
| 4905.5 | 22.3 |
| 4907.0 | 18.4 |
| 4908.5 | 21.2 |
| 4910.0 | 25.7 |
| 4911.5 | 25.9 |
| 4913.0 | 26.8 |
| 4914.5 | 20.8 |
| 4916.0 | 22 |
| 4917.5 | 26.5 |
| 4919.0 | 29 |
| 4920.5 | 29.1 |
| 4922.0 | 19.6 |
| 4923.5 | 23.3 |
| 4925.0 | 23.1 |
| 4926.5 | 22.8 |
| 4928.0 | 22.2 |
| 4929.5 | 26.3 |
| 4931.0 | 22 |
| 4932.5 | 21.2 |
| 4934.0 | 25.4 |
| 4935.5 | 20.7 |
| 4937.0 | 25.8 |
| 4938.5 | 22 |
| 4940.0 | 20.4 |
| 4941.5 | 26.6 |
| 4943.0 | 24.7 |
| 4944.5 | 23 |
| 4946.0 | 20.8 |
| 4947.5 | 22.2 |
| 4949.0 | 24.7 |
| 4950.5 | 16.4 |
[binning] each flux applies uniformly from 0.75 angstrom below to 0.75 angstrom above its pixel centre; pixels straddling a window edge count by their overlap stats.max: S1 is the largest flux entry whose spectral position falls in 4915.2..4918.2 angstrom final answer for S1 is 26.5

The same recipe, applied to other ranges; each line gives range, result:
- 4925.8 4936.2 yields 26.3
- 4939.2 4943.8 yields 26.6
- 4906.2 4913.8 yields 26.8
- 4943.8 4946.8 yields 23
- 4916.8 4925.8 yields 29.1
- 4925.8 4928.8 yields 22.8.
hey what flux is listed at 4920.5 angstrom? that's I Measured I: 29.1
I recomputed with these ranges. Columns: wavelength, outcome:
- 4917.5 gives 26.5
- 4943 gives 24.7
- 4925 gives 23.1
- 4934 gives 25.4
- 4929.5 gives 26.3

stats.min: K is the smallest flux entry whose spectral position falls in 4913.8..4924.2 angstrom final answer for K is 19.6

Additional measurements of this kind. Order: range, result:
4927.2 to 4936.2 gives 20.7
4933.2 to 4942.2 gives 20.4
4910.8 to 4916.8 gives 20.8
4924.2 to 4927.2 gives 22.8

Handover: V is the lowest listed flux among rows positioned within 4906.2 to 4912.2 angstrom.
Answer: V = 18.4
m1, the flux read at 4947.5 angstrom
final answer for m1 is 22.2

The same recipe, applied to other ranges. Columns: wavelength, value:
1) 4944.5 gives 23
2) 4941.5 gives 26.6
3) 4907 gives 18.4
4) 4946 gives 20.8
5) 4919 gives 29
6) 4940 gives 20.4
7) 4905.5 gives 22.3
